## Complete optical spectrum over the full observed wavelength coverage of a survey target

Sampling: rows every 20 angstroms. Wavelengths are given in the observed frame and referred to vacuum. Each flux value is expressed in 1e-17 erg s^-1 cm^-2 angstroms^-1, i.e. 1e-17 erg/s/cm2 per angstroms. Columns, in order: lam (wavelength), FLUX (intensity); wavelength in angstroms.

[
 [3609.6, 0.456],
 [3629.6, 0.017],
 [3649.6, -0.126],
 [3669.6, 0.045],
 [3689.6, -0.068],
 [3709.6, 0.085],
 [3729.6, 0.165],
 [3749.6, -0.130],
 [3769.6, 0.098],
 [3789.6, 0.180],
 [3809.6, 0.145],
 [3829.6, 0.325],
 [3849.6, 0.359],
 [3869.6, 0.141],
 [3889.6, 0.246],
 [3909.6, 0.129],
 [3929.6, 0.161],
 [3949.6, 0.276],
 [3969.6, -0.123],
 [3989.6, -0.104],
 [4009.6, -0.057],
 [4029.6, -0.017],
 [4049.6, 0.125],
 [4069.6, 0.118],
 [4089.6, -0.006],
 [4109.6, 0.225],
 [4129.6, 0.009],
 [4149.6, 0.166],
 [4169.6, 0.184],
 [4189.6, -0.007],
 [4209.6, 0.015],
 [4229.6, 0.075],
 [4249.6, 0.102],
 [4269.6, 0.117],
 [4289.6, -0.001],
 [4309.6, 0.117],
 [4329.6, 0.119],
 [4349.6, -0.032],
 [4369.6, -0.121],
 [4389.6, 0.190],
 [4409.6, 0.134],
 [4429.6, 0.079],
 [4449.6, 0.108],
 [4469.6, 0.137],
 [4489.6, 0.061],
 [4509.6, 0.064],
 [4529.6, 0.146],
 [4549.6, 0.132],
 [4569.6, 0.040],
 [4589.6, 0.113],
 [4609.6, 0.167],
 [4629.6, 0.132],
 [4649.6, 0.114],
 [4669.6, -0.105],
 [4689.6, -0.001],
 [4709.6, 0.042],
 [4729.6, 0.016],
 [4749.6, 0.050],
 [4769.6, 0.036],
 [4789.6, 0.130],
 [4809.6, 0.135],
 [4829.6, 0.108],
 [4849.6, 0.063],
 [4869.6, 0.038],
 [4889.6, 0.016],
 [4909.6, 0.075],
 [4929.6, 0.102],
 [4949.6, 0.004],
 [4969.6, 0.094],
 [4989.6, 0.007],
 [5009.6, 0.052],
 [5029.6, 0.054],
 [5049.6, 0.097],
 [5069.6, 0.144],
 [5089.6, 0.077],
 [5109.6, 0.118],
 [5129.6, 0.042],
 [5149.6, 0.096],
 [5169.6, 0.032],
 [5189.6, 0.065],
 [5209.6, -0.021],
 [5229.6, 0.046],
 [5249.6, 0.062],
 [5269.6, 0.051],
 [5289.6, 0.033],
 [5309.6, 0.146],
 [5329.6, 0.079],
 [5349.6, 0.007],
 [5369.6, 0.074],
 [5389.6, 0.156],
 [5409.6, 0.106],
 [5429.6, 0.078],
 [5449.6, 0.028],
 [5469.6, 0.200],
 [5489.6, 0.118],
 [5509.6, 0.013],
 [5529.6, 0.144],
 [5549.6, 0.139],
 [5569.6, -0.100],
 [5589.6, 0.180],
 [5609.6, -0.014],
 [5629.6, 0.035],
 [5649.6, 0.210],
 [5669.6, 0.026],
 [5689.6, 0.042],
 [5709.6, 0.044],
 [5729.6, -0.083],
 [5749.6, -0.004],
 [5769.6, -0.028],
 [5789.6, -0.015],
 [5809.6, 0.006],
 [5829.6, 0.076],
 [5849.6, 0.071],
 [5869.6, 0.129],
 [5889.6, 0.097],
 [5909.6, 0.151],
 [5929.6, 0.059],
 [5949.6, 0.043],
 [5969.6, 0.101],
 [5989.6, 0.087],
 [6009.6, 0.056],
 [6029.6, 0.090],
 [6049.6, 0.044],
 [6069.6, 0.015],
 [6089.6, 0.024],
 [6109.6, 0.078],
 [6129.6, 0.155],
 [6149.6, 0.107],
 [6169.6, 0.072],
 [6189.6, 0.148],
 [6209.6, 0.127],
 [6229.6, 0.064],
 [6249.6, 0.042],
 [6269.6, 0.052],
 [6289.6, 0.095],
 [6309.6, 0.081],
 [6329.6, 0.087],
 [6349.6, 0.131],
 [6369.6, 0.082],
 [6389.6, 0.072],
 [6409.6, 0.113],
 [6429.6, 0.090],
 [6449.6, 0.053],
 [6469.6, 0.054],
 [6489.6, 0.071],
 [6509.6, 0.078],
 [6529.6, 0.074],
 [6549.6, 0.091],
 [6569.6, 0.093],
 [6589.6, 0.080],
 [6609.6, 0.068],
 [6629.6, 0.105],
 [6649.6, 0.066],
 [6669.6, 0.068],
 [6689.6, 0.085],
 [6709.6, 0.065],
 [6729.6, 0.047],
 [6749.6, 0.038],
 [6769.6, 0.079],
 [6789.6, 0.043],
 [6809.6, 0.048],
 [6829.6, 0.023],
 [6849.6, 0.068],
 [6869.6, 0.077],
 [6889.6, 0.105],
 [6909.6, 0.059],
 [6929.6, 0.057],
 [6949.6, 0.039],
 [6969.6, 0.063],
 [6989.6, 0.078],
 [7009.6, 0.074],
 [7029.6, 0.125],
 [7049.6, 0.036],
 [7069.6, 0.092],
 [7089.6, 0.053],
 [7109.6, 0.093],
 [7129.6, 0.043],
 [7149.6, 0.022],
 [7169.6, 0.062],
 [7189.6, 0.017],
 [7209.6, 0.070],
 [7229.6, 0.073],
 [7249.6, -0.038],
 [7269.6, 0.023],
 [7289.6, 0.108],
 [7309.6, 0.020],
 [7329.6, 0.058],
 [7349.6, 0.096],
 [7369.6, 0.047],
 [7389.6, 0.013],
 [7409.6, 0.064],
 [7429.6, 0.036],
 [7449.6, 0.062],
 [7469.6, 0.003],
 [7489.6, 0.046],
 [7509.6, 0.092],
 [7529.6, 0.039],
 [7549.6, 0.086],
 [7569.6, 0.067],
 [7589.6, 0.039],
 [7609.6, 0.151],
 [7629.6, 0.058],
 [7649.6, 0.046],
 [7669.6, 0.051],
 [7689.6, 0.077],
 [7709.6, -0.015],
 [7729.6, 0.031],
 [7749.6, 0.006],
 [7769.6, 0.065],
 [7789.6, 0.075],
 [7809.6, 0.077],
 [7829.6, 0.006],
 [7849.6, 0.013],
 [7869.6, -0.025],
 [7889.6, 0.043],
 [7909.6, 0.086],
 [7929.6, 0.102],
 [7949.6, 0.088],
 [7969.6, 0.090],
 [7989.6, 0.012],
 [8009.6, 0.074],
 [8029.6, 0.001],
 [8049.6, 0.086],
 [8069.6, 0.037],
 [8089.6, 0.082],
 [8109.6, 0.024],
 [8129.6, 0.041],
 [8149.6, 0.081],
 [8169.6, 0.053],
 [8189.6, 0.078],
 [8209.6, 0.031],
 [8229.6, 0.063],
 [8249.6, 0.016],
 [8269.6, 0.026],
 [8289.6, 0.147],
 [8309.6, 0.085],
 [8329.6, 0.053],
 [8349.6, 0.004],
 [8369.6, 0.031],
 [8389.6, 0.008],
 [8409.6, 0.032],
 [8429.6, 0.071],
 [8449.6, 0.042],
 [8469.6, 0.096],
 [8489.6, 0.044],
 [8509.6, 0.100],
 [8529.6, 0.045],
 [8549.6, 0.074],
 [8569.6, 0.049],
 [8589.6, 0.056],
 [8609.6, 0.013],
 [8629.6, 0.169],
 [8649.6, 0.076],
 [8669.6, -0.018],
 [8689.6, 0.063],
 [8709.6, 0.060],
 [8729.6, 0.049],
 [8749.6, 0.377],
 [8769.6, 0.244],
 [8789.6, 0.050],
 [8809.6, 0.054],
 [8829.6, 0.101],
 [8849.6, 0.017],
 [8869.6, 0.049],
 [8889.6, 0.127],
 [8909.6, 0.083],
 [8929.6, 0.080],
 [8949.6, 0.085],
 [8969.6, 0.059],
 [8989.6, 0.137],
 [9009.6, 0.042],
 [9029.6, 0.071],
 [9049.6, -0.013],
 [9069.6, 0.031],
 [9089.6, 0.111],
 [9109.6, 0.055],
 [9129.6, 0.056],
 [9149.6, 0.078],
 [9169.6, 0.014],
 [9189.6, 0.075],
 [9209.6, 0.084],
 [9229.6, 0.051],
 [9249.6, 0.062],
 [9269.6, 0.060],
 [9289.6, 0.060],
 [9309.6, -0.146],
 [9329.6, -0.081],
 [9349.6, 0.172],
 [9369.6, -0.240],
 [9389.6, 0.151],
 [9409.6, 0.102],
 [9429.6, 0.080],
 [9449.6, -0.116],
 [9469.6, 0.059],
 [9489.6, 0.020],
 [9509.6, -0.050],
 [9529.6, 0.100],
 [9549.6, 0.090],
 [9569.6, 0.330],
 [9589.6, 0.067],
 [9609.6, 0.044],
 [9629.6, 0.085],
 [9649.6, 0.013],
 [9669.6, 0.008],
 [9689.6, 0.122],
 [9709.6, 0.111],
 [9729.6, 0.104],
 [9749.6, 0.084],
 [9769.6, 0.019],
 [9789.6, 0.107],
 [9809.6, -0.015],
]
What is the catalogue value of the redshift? 1.35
